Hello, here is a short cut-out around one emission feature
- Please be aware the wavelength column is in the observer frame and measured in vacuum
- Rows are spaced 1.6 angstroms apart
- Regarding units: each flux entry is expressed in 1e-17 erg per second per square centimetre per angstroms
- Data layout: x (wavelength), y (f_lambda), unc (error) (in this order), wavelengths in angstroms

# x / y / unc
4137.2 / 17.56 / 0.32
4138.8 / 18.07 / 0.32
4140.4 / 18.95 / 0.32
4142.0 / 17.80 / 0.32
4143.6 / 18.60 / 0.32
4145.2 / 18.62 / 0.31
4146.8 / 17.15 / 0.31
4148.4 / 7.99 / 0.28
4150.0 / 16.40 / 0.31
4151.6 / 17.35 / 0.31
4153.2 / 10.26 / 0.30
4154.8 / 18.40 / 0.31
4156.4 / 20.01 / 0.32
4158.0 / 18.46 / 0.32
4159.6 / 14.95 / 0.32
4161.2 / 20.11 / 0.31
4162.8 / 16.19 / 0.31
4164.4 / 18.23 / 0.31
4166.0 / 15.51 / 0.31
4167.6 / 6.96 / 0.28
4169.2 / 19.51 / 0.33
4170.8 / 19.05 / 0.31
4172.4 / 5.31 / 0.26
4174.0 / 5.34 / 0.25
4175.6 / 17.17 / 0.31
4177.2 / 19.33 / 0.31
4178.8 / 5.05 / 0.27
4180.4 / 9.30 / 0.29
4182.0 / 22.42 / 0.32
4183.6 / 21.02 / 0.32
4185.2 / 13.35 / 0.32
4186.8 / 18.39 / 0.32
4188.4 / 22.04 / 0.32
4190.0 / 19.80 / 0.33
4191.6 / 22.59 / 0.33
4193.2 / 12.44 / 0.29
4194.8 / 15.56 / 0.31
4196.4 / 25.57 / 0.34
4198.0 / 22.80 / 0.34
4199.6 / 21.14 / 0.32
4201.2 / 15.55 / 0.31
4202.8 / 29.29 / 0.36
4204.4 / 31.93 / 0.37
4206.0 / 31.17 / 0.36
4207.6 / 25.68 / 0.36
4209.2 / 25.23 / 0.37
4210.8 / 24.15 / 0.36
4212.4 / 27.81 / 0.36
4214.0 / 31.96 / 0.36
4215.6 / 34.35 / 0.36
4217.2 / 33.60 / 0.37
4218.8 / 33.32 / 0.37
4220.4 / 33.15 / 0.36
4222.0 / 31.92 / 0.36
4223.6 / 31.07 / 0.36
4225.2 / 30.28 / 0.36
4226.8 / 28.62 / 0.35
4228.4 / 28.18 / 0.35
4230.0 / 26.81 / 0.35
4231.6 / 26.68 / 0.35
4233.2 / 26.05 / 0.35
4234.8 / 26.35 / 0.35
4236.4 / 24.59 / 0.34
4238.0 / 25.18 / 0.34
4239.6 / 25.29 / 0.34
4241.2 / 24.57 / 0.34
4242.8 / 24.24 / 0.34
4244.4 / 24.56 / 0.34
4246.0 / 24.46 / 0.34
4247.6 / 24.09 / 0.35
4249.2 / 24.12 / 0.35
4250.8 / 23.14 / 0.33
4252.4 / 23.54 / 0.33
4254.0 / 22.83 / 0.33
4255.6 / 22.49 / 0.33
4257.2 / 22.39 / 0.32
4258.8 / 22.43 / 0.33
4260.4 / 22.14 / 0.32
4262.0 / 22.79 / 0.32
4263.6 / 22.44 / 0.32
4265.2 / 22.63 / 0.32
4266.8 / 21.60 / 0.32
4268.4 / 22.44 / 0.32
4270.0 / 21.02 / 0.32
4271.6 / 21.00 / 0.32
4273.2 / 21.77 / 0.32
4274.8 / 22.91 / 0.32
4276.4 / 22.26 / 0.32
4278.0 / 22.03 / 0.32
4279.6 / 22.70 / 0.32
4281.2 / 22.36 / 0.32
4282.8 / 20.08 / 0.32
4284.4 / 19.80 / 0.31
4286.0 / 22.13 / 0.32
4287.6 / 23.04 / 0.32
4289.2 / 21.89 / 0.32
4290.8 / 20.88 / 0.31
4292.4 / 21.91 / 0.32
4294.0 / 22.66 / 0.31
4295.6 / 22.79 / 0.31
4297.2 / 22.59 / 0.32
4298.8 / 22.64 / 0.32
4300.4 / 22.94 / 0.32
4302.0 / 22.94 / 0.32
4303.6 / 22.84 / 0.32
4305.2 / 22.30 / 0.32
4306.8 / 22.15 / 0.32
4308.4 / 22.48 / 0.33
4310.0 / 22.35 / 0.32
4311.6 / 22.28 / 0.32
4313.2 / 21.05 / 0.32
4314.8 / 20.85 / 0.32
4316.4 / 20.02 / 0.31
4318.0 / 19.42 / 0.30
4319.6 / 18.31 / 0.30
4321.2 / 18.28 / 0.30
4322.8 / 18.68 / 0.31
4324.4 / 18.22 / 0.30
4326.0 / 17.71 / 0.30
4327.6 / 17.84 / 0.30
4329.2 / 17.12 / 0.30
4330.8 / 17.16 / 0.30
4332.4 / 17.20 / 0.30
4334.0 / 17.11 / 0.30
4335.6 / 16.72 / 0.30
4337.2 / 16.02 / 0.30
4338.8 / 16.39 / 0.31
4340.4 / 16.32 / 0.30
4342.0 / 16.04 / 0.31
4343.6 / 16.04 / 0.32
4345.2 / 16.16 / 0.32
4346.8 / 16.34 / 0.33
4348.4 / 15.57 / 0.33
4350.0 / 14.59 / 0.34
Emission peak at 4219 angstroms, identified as Ly-alpha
